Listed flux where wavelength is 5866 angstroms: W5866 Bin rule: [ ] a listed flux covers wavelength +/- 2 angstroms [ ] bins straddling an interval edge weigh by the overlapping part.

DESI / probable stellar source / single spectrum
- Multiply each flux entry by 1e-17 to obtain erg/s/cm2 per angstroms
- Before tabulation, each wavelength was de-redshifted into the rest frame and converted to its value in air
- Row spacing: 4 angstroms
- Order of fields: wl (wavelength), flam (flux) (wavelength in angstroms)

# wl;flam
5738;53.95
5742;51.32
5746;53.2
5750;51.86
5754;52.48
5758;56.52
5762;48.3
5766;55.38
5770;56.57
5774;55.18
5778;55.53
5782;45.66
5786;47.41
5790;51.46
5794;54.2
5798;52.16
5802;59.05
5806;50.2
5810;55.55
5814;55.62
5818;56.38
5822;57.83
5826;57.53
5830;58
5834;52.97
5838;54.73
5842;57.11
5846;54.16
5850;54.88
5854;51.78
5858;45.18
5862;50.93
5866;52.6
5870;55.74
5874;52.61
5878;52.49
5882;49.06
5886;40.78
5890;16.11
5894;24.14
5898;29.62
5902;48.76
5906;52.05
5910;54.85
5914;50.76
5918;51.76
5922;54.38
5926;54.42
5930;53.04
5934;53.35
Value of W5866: 52.6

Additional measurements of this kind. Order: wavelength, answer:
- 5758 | 56.52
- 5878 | 52.49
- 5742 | 51.32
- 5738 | 53.95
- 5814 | 55.62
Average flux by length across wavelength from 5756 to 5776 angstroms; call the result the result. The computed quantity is 54.4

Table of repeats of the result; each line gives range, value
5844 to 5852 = 54.5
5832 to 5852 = 54.8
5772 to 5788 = 50.9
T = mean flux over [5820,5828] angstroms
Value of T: 57.7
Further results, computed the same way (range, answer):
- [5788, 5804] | 54.2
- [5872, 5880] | 52.5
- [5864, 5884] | 52.5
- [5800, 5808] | 54.6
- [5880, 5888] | 44.9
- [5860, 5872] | 53.1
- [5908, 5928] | 53.2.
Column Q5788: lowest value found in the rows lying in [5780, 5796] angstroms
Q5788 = 45.66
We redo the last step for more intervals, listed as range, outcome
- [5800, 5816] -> 50.2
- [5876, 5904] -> 16.11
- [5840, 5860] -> 45.18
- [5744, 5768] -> 48.3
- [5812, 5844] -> 52.97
